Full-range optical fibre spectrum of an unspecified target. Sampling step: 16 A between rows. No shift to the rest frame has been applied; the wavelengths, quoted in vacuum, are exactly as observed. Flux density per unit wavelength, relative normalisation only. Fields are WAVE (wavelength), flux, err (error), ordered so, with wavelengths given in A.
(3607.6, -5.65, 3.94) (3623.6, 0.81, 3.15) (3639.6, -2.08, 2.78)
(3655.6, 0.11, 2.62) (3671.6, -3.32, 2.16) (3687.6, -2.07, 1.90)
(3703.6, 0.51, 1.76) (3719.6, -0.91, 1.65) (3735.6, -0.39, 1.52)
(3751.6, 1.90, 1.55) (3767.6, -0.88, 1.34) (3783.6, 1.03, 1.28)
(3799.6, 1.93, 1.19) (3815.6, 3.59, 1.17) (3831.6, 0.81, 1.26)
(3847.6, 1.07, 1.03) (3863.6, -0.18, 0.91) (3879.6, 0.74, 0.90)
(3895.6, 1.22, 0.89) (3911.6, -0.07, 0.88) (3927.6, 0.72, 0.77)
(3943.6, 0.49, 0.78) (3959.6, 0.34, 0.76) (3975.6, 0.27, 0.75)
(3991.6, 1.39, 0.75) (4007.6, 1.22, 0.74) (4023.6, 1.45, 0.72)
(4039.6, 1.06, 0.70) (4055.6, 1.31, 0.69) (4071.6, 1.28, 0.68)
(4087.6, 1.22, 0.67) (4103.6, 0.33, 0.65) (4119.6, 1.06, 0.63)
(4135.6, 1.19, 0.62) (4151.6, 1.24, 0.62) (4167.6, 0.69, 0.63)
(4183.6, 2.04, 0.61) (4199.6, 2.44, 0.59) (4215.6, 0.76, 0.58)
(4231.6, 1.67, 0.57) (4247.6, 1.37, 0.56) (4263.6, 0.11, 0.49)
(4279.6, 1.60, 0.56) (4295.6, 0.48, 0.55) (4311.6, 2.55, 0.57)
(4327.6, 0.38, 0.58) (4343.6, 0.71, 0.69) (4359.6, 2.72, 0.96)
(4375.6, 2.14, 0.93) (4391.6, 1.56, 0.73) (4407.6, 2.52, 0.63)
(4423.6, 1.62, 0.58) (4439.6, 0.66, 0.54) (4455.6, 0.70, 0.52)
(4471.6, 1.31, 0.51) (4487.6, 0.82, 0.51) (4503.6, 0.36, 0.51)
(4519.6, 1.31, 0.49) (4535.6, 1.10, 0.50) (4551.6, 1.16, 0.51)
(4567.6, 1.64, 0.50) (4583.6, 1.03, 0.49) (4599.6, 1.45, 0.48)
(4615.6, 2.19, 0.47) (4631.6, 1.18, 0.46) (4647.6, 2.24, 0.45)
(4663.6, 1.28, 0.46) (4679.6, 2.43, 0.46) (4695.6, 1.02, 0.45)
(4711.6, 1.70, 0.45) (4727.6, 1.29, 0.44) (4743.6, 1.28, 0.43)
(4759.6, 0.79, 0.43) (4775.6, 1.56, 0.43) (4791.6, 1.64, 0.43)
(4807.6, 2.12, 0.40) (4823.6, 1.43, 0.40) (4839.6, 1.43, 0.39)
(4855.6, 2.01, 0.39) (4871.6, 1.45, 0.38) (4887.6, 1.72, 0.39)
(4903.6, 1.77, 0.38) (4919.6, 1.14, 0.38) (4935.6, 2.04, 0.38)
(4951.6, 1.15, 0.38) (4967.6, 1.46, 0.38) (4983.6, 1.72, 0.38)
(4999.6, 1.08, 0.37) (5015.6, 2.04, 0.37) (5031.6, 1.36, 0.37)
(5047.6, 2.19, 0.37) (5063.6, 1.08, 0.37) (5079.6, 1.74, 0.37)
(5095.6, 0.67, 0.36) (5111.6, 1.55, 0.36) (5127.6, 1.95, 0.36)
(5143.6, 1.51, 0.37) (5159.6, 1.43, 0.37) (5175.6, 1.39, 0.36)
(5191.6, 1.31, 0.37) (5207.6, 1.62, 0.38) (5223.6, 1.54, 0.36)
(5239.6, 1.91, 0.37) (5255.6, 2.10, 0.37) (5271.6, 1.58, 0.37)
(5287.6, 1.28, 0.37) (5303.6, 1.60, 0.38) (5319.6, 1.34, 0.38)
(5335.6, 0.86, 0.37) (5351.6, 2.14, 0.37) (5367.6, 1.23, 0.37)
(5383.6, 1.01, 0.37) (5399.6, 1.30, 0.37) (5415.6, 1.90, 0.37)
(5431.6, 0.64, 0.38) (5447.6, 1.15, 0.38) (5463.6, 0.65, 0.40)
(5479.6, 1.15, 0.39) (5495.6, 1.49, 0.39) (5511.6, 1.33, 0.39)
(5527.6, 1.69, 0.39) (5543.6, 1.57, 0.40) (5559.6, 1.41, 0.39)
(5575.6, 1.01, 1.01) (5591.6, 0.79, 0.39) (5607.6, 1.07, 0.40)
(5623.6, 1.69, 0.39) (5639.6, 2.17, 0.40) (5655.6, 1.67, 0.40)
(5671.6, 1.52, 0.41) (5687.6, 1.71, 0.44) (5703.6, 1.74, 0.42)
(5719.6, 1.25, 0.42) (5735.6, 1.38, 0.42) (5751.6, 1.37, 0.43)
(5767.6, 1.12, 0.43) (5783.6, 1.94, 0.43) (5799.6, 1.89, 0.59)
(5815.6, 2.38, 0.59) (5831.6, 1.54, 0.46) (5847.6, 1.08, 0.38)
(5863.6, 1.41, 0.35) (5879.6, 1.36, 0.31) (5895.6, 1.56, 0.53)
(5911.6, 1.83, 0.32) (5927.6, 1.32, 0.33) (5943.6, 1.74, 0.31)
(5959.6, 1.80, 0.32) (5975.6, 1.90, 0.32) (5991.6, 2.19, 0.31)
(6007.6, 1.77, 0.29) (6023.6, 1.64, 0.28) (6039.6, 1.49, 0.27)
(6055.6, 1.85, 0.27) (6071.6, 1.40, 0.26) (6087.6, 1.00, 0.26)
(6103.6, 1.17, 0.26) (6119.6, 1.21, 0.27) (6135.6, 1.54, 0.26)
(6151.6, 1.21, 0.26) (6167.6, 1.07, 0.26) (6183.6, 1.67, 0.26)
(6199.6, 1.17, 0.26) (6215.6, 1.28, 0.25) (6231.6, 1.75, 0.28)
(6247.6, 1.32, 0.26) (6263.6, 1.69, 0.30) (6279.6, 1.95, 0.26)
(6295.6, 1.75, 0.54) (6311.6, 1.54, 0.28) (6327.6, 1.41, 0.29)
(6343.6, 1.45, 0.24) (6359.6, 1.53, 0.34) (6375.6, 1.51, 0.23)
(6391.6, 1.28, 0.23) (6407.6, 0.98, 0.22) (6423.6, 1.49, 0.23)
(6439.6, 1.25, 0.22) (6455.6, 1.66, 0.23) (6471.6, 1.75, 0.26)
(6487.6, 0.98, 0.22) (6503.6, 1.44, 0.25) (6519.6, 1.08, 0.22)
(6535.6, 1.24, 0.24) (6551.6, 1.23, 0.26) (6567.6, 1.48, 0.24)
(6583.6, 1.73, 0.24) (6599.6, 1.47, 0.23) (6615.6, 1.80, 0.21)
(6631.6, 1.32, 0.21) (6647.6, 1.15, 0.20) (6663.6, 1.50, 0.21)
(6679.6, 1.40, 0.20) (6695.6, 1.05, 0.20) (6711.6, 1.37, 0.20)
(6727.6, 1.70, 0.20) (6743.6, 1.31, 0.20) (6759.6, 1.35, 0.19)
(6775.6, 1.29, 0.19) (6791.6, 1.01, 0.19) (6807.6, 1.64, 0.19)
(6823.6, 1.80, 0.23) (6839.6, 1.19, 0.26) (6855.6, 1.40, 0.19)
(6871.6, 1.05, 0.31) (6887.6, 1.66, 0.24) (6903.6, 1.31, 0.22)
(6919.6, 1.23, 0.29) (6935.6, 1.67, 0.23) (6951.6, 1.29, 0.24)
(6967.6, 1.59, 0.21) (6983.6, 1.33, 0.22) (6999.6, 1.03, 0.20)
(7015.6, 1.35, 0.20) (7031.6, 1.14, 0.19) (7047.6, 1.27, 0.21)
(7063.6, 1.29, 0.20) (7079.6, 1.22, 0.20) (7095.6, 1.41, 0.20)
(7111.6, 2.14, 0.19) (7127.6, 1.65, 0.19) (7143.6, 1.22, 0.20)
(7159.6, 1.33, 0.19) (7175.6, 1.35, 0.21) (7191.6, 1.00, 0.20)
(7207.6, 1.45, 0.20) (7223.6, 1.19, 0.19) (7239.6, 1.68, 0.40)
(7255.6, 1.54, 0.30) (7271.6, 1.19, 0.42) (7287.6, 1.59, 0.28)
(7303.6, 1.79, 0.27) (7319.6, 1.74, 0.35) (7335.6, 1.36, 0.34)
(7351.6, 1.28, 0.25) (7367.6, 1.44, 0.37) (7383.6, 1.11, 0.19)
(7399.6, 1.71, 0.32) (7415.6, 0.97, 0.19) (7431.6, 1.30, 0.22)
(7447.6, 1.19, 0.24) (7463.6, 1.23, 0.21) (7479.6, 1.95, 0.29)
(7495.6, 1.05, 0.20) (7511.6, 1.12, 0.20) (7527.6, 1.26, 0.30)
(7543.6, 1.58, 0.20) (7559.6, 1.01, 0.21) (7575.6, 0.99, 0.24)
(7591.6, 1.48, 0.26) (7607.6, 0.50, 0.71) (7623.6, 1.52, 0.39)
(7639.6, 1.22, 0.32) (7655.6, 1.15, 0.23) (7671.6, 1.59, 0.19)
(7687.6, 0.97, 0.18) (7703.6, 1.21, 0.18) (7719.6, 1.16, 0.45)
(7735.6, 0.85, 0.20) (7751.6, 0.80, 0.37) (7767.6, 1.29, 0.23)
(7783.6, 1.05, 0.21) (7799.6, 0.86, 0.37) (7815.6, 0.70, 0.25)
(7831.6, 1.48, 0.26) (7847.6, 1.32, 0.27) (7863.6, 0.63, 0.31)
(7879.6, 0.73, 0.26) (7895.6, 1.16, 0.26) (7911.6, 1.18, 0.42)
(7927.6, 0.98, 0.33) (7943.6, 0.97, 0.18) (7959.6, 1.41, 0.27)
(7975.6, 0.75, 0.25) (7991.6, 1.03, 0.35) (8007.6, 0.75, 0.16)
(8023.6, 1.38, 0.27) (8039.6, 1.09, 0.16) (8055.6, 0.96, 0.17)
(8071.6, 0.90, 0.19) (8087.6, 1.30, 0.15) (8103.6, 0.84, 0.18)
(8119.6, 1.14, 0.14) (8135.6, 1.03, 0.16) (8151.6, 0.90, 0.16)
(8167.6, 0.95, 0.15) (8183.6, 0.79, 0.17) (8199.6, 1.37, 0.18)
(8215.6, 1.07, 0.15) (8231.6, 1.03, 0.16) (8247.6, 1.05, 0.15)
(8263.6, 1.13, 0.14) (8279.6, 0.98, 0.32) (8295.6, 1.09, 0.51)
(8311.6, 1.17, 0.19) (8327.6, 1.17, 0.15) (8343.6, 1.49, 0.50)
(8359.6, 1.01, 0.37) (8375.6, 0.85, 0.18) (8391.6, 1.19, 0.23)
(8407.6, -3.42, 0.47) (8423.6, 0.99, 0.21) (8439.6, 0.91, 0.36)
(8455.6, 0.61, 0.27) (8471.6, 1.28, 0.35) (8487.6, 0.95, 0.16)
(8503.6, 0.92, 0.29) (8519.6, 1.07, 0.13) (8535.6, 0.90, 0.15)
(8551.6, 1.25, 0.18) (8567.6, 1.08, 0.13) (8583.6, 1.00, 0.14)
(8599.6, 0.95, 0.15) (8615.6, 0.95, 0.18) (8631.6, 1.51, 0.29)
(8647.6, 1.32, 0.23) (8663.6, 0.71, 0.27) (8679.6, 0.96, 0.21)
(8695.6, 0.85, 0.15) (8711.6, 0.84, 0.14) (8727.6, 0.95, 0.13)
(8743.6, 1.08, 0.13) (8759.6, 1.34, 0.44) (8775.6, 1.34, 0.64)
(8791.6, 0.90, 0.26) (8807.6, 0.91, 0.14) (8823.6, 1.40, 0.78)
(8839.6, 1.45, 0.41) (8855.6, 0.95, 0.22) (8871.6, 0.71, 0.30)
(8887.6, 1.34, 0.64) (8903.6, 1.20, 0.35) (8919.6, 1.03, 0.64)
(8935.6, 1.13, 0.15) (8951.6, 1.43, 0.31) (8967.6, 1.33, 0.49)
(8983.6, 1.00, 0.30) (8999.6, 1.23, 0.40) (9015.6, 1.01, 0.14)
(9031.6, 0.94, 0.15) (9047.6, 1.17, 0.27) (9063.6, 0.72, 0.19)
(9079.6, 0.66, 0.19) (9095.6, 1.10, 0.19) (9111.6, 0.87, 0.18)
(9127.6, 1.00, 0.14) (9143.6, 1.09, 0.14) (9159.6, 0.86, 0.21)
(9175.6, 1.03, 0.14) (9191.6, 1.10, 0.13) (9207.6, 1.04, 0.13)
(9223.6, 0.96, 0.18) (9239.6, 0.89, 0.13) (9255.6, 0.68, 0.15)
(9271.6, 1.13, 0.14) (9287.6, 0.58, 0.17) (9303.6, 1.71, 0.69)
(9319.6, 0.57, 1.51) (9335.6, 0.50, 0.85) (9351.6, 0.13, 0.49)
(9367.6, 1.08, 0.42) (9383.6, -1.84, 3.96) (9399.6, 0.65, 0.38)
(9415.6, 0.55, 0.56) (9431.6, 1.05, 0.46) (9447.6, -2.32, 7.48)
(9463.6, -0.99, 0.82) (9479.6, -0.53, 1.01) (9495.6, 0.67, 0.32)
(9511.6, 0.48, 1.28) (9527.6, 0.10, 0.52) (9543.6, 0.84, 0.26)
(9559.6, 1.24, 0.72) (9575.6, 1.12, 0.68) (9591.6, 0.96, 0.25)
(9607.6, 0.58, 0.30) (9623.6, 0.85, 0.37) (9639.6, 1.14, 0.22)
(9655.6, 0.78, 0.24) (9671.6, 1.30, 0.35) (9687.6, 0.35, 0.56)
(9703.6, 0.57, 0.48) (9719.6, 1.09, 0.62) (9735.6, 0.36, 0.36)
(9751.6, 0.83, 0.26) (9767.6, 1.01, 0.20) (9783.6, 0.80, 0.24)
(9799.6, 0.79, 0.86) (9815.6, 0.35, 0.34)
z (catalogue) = 0.082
